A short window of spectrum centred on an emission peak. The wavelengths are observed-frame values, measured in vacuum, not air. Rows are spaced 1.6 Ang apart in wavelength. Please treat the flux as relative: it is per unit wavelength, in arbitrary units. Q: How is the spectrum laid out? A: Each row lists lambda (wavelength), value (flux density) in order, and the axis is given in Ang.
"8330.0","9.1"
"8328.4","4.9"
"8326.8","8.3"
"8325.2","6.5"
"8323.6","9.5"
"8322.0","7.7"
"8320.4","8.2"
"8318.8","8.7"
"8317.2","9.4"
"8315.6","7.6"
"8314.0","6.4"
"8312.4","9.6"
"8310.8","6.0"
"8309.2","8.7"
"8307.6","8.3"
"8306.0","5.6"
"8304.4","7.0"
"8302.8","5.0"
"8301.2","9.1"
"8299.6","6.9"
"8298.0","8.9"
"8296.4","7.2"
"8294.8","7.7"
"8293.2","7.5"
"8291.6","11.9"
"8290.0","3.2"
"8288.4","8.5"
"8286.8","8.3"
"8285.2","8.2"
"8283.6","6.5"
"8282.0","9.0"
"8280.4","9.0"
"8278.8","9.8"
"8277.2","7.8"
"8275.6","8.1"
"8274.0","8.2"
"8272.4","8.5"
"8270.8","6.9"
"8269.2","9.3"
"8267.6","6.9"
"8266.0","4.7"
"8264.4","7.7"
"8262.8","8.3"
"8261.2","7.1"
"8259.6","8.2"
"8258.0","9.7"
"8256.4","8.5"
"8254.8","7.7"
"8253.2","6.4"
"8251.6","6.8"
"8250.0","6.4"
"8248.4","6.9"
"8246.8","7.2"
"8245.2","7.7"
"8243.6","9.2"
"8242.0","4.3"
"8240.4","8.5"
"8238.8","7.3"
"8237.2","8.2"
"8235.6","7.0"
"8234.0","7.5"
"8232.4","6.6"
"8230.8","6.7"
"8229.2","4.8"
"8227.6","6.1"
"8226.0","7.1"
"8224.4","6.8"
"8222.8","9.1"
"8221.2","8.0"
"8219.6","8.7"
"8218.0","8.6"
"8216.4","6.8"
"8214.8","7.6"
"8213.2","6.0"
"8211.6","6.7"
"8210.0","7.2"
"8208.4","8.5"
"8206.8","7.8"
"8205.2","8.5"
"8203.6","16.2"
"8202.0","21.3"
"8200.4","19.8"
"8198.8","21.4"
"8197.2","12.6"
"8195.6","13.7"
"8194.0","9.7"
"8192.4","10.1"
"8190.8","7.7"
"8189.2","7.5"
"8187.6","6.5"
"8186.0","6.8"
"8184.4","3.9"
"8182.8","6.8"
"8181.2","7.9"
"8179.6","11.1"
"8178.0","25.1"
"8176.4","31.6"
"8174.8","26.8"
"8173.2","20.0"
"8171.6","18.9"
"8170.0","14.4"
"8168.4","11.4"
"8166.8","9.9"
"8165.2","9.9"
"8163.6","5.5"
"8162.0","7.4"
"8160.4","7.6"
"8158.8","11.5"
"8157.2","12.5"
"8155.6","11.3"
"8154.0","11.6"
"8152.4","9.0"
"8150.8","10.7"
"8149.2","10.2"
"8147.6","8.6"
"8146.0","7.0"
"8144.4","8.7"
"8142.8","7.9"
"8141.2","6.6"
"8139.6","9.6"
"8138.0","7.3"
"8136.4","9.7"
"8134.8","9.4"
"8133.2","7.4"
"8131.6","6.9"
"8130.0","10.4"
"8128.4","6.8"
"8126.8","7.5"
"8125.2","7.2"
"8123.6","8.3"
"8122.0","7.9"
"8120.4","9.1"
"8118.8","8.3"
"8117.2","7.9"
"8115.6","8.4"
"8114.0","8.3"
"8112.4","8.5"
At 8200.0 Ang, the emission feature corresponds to [N II]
